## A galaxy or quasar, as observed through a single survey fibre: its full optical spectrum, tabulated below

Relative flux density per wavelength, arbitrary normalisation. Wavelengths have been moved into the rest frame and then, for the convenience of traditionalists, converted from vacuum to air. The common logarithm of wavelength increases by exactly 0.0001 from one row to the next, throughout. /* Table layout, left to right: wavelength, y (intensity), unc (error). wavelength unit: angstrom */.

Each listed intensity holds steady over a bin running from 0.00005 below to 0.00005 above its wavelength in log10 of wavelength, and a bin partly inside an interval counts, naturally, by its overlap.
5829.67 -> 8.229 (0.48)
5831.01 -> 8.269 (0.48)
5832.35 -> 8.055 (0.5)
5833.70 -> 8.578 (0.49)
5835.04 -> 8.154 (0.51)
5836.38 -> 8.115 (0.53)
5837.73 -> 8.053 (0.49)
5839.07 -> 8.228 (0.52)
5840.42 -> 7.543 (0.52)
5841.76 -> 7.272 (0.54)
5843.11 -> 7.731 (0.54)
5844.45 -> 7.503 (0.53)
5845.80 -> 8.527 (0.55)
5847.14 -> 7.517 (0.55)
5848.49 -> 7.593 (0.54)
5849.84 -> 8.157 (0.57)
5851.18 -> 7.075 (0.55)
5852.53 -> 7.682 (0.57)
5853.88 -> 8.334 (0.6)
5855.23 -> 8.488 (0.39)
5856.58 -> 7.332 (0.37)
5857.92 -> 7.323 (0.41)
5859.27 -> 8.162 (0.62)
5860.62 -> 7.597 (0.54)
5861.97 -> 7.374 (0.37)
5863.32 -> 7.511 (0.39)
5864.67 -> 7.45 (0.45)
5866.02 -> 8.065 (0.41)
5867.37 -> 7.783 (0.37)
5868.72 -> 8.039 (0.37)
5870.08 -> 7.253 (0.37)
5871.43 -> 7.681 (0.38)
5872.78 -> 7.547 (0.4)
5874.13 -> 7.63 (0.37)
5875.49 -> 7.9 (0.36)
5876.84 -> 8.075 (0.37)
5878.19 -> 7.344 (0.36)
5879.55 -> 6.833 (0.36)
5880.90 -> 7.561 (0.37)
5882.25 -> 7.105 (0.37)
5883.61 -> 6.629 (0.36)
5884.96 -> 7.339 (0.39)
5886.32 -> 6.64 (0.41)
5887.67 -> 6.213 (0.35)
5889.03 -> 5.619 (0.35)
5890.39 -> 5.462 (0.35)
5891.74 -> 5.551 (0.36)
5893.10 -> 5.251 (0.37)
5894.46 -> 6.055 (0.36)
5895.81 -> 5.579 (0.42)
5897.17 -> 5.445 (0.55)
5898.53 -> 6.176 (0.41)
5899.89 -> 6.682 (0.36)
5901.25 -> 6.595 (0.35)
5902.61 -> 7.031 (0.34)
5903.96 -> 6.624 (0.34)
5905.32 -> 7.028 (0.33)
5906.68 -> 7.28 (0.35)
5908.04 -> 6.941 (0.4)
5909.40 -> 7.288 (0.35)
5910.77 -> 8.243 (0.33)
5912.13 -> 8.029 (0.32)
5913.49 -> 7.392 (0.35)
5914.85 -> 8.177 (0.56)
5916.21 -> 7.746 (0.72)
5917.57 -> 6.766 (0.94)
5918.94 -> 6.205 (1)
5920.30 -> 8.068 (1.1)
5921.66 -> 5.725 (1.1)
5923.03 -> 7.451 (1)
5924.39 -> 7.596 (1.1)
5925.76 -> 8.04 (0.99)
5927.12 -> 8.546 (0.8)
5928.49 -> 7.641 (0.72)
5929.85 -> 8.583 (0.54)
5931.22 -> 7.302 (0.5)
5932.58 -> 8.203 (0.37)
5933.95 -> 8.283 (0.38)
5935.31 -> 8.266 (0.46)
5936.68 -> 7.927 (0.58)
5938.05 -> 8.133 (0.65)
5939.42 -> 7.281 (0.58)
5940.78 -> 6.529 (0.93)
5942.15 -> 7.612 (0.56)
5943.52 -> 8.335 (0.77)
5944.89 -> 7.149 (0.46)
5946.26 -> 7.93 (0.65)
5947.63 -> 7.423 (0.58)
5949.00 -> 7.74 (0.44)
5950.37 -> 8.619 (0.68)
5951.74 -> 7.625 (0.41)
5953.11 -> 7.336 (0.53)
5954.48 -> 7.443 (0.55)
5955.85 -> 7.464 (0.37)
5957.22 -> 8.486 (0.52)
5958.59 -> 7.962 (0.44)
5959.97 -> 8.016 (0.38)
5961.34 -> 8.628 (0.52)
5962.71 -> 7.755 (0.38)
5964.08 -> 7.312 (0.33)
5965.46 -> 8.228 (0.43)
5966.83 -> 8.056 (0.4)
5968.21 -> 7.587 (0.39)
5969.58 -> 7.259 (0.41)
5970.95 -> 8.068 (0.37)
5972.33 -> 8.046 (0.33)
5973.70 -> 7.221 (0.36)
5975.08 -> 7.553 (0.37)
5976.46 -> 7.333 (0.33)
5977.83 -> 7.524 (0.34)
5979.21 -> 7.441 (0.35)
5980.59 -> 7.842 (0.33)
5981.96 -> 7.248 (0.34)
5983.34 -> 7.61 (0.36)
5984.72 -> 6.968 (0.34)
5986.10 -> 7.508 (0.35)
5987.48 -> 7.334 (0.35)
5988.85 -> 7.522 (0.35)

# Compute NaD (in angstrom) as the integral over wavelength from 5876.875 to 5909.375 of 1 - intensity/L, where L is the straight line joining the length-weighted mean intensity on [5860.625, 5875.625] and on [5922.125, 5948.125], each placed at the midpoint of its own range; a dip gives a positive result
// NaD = 4.9 angstrom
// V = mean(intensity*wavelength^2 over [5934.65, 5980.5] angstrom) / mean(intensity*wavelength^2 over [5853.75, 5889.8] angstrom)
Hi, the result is 1.1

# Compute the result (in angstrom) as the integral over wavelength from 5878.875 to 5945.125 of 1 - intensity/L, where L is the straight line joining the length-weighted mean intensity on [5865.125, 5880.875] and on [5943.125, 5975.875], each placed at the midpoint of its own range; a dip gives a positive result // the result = 5.2 angstrom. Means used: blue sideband 7.64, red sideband 7.79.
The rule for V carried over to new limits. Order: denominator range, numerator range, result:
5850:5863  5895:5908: 0.86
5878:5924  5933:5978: 1.17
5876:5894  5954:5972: 1.23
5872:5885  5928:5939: 1.11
